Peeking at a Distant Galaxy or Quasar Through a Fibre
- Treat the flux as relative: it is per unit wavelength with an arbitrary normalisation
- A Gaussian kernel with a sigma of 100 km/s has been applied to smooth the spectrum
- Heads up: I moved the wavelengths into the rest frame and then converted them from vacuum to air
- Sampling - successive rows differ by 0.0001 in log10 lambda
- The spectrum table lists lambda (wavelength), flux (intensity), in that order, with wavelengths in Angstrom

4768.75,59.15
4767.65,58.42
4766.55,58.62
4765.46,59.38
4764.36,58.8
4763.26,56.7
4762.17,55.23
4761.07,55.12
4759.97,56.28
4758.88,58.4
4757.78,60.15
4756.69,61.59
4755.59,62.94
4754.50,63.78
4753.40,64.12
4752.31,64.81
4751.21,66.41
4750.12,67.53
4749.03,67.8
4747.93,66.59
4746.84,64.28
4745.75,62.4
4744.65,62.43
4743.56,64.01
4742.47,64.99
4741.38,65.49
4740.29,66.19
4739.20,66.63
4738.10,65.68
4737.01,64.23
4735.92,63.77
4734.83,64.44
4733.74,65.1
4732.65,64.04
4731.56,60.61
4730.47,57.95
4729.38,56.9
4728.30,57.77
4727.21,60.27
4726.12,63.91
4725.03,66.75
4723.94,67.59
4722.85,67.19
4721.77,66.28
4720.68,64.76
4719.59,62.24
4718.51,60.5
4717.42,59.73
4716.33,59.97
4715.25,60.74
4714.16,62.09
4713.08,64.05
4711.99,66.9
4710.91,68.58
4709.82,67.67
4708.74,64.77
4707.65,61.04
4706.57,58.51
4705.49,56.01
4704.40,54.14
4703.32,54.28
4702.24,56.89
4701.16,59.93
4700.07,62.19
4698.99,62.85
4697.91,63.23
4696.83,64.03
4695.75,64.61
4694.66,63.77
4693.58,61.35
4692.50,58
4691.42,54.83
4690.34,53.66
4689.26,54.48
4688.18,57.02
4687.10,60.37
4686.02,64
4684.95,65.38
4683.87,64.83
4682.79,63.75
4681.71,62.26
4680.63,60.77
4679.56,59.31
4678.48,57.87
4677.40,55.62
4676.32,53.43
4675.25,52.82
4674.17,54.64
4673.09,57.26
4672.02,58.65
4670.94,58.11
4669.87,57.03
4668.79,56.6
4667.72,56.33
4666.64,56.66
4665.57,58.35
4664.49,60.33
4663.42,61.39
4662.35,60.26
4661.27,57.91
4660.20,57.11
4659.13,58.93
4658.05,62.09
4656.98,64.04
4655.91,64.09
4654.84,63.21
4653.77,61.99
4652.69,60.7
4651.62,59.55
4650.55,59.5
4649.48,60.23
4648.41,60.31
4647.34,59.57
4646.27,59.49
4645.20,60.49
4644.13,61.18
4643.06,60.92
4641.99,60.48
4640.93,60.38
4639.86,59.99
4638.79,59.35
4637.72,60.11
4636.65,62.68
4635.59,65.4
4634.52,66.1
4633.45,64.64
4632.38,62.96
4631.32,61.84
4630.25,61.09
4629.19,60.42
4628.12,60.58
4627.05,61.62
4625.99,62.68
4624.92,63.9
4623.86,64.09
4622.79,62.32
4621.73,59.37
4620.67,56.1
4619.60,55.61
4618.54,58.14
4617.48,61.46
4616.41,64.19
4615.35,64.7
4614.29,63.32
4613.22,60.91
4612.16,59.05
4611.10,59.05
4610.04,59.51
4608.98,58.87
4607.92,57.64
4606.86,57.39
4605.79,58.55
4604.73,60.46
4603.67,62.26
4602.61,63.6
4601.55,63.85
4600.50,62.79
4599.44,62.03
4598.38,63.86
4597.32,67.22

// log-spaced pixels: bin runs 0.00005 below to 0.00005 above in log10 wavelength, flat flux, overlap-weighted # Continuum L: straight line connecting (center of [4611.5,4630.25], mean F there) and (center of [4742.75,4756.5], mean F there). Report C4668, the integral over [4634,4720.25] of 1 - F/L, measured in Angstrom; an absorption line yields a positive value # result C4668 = 3.3 Angstrom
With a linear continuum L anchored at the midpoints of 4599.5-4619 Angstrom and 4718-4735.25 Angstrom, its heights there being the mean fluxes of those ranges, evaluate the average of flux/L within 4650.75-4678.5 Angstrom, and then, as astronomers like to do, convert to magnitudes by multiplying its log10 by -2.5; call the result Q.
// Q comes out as 0.06 mag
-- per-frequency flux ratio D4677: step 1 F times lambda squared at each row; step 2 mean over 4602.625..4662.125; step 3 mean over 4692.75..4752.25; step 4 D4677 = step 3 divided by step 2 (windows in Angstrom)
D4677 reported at 1.1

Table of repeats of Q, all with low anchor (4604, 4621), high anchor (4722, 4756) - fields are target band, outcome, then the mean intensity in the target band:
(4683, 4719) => 0.03 mag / 60.9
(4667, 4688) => 0.06 mag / 58.8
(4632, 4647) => -0.02 mag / 61.7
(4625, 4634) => -0.03 mag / 62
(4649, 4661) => 0.00 mag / 61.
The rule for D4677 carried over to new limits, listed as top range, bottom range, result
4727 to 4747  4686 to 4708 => 1.08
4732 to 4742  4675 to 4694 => 1.13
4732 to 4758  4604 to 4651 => 1.12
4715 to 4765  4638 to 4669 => 1.08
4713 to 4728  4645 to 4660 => 1.07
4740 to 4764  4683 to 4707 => 1.07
